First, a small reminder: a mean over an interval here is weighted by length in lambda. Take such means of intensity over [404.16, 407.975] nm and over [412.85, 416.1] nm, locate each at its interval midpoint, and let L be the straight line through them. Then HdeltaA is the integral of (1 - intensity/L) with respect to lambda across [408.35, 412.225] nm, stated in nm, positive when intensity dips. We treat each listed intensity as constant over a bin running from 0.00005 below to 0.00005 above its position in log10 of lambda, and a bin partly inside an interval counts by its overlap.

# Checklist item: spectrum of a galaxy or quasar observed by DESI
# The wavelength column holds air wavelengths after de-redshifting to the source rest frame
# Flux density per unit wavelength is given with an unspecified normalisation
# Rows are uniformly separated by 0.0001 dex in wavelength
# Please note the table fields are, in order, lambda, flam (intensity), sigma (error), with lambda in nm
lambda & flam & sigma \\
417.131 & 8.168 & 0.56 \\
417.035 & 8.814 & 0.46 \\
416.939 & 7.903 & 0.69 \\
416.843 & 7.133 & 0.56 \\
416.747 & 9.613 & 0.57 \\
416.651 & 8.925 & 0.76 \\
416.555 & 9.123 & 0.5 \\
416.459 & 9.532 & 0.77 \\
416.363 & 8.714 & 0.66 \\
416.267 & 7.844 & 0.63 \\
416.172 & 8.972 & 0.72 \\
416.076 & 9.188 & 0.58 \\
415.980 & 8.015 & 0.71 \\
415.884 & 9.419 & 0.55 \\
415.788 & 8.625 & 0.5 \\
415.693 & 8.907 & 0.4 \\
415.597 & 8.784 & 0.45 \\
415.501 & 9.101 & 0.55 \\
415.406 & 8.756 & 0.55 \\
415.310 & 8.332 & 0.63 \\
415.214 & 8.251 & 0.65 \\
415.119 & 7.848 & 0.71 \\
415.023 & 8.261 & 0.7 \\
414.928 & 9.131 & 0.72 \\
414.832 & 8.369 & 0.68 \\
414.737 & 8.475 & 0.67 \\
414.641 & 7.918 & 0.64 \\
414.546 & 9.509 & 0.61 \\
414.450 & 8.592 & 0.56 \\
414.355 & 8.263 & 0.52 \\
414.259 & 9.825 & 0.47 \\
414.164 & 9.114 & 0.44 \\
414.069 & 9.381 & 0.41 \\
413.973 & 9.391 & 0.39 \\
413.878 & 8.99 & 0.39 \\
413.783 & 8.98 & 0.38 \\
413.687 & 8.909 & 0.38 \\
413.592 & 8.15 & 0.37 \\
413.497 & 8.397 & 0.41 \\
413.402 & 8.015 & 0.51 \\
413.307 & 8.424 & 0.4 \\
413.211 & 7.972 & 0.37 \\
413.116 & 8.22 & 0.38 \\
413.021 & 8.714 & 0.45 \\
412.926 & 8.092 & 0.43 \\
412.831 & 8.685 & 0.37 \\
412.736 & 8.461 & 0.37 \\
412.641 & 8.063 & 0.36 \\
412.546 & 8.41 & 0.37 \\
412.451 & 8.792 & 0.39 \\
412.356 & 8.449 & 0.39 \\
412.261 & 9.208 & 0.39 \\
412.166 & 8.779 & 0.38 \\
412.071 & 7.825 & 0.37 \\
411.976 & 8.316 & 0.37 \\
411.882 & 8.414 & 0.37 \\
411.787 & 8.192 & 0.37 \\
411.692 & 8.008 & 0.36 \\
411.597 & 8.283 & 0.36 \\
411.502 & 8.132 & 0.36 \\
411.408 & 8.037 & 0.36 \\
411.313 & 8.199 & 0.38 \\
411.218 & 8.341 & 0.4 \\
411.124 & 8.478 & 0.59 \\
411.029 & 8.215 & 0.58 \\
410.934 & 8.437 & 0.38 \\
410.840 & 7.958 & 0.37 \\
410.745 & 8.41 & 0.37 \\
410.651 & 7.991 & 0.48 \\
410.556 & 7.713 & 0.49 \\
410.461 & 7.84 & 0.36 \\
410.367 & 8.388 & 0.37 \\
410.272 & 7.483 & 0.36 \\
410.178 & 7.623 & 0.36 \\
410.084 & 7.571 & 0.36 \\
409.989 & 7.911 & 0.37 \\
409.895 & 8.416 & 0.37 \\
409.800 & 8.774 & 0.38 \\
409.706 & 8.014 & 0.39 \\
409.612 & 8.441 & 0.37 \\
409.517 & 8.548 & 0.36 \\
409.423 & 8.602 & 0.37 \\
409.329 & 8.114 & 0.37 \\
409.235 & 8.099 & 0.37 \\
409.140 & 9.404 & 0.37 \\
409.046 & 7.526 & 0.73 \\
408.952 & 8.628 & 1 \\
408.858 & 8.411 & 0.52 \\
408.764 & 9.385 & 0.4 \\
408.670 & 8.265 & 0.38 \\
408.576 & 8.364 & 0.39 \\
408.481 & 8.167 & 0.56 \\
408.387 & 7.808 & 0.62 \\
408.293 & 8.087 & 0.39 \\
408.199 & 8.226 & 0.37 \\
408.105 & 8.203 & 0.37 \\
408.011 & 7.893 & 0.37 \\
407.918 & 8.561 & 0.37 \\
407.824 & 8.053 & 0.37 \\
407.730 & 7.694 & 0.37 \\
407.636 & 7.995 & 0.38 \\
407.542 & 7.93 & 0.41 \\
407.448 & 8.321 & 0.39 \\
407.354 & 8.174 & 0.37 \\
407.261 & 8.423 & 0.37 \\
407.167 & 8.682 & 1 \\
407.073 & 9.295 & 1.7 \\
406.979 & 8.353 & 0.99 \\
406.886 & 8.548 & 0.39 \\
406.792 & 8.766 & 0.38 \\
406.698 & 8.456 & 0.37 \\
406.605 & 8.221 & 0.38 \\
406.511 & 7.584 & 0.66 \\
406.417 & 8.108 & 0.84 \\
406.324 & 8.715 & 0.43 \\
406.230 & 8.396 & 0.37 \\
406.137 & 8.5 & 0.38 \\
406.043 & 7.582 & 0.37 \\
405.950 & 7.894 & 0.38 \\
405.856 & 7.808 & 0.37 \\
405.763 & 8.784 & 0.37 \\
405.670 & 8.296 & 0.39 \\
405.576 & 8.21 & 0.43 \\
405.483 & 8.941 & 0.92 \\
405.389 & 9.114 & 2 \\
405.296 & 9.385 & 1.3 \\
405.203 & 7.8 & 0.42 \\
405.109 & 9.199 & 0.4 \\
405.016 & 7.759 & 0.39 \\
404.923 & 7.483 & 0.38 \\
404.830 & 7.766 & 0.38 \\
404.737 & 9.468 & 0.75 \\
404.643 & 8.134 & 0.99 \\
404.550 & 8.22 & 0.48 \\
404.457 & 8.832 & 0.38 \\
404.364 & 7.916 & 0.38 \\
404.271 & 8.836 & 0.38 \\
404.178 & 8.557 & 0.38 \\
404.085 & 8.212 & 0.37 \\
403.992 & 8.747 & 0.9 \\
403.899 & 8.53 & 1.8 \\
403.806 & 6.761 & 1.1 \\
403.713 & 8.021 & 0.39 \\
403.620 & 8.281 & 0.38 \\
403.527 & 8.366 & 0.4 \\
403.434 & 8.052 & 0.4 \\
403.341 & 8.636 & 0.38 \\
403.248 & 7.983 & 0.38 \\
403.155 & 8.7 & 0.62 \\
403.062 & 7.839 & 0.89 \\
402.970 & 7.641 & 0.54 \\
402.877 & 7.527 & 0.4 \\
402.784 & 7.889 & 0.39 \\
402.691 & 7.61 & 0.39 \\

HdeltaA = 0.123 nm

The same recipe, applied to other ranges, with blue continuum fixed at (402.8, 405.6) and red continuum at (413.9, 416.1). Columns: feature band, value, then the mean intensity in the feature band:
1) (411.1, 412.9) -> 0.054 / 8.37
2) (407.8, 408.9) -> 0.024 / 8.29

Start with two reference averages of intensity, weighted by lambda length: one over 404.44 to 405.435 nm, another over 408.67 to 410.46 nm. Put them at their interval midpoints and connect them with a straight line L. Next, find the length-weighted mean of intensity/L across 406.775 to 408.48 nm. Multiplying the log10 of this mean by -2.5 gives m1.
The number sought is 0.01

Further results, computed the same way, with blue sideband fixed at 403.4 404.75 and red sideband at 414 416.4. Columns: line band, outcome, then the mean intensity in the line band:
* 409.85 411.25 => 0.06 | 8.05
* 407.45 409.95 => 0.02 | 8.29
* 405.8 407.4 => 0.01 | 8.33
